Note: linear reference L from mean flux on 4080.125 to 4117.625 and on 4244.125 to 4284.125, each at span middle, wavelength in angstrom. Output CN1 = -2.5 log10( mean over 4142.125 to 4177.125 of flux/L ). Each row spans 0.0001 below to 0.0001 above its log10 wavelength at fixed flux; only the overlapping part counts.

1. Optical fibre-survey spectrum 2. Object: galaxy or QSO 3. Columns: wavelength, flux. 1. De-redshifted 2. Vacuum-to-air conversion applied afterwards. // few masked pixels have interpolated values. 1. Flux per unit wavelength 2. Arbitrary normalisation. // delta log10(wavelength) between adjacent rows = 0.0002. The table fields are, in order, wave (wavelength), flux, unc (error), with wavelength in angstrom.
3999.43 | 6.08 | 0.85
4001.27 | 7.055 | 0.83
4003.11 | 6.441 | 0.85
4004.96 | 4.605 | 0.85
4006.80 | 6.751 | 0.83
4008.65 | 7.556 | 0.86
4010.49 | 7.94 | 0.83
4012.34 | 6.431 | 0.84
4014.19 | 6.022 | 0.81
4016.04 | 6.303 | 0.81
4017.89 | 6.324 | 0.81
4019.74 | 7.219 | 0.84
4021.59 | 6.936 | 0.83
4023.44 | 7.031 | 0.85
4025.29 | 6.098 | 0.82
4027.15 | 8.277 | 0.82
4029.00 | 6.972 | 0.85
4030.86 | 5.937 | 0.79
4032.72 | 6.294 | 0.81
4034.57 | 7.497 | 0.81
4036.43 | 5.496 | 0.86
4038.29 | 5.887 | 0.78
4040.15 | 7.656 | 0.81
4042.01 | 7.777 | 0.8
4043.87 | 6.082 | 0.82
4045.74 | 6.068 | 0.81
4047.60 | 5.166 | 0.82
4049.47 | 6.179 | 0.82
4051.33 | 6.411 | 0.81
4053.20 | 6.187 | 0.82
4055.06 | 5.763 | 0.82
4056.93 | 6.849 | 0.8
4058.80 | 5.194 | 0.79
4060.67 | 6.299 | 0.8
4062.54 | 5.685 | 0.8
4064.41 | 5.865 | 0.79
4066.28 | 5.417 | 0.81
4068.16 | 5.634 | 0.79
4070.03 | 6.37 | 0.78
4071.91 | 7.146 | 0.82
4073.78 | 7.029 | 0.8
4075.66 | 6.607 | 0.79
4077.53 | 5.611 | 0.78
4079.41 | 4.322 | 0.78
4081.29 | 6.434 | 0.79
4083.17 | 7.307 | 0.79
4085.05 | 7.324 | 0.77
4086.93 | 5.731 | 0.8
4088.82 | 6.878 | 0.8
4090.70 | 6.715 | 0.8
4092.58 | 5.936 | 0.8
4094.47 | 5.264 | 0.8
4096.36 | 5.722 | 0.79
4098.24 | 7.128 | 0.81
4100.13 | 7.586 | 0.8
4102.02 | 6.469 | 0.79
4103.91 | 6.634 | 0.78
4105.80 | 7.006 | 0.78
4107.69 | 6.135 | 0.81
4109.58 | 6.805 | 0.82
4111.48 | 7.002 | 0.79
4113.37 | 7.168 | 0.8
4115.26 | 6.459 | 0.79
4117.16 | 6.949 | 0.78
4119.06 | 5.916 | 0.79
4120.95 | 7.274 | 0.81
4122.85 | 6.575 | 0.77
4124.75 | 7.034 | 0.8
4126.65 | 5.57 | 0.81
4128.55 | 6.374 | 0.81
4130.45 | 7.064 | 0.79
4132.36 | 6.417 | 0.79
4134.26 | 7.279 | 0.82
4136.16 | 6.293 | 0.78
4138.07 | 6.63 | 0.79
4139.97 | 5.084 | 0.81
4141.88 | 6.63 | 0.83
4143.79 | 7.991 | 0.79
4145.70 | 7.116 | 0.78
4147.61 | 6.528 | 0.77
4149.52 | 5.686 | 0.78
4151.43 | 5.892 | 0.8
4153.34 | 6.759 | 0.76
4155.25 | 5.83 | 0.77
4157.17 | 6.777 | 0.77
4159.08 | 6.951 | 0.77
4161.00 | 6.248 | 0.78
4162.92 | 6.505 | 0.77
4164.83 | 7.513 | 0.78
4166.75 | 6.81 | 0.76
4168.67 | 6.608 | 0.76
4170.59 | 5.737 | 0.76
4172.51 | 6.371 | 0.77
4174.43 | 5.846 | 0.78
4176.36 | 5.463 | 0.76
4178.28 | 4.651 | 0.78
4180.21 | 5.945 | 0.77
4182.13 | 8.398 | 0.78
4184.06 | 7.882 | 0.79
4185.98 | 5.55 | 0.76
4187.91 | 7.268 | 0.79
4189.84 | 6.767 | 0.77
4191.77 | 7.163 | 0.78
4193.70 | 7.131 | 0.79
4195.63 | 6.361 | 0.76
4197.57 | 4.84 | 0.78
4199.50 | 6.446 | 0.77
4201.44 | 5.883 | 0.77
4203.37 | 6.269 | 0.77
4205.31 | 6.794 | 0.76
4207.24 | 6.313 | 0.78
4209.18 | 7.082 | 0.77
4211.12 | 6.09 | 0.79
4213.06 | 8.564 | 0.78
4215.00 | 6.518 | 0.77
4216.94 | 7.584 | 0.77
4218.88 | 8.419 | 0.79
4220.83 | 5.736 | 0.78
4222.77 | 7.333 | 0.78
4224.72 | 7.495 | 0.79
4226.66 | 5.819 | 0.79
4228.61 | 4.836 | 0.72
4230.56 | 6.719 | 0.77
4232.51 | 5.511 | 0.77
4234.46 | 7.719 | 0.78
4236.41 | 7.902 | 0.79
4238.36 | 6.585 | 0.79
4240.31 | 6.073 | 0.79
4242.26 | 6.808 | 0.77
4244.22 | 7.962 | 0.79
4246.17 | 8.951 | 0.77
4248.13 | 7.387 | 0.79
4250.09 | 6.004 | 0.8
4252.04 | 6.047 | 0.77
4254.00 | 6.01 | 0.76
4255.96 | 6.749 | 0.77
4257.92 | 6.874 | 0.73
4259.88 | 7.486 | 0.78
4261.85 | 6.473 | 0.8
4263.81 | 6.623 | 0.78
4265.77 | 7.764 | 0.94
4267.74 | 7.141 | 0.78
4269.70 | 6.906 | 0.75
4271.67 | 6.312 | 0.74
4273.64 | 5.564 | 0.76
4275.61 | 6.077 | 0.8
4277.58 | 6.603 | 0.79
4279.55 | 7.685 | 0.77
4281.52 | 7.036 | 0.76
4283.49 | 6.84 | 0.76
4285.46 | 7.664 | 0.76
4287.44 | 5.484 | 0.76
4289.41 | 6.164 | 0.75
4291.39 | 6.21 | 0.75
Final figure 0.04 mag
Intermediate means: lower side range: 6.61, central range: 6.49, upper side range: 6.86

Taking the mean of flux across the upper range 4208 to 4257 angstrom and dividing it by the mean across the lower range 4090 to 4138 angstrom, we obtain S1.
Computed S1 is 1.04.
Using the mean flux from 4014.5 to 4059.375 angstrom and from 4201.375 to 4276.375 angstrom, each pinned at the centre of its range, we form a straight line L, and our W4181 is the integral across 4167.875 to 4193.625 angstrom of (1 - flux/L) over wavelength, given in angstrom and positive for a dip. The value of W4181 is 0.9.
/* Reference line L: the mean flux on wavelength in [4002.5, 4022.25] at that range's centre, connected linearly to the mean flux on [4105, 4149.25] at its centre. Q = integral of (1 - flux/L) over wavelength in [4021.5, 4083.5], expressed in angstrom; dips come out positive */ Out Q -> 2.74 angstrom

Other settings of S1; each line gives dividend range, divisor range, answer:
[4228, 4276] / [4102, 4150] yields 1.02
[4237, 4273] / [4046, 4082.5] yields 1.15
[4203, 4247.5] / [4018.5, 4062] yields 1.07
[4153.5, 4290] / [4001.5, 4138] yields 1.03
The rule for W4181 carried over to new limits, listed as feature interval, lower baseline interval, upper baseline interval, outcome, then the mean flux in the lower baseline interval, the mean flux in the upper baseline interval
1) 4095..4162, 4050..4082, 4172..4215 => -3.4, 6.05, 6.51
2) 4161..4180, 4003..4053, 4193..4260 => 1.5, 6.56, 6.74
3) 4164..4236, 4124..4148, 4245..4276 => 1.3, 6.61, 6.79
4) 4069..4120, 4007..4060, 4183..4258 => 0.9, 6.56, 6.76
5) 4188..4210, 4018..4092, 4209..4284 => 0.8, 6.39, 6.85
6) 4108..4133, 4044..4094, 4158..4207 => -1.4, 6.15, 6.46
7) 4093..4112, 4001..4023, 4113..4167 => 0.2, 6.63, 6.59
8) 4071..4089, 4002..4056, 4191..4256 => 0.5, 6.53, 6.74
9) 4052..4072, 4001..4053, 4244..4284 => 1.9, 6.57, 6.86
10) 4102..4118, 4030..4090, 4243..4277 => -0.9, 6.26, 6.84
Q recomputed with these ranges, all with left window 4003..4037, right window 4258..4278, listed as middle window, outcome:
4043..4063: 2.0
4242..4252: -1.0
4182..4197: -0.5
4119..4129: 0.2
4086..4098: 1.0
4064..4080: 1.5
